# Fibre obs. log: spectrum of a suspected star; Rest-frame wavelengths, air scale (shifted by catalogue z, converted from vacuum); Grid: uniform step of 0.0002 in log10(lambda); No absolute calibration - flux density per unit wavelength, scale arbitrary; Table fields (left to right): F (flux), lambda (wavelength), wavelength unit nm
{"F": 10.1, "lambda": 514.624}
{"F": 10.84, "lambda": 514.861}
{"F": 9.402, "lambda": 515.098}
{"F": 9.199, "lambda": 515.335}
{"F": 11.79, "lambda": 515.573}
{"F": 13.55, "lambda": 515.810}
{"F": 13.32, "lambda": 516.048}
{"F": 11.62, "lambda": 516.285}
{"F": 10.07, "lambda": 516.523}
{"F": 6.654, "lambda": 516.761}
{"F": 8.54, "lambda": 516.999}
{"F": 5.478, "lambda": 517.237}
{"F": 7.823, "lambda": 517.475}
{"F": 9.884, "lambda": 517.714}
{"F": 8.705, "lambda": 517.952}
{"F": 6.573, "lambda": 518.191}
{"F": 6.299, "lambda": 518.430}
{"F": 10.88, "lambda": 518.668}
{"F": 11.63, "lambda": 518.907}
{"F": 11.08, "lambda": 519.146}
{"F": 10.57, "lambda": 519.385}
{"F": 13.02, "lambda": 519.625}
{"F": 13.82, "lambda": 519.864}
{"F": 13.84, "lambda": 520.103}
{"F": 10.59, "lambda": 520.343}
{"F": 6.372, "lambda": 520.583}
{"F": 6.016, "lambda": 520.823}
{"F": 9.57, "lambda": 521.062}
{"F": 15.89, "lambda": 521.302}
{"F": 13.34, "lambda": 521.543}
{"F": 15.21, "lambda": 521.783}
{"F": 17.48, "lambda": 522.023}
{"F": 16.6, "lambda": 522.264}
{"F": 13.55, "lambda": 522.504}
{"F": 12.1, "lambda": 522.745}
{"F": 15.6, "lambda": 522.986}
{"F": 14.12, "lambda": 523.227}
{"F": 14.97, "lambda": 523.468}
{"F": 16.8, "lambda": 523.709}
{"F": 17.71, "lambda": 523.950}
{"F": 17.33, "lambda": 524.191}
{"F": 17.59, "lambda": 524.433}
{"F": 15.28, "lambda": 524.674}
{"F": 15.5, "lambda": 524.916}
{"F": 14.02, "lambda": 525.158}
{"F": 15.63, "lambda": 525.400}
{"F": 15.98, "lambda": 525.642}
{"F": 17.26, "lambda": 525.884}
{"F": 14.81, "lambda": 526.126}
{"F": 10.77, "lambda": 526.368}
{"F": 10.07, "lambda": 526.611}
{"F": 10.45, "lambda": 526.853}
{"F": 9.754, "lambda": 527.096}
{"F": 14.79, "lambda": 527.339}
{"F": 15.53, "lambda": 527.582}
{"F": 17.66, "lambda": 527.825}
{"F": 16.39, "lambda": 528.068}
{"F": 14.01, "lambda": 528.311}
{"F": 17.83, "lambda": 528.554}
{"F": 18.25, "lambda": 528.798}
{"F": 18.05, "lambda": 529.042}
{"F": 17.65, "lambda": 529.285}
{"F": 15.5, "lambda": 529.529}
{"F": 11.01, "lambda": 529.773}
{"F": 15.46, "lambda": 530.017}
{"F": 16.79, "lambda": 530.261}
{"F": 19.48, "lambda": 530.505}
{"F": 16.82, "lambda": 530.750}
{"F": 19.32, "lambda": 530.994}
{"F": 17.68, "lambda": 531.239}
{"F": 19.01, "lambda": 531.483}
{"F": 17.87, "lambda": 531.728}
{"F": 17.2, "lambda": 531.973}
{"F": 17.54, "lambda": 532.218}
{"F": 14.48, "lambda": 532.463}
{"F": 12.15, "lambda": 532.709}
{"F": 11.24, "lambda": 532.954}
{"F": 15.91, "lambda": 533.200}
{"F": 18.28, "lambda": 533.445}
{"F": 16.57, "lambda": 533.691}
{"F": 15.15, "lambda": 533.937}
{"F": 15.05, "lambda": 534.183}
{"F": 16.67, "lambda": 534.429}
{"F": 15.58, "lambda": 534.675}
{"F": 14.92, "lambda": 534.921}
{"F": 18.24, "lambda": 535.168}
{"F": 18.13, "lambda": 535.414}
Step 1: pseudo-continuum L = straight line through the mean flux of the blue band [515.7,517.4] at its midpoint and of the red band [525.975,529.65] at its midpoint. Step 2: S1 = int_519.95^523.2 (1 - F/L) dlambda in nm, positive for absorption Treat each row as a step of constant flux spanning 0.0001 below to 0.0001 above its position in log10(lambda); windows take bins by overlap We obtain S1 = -0.20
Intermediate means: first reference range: 9.82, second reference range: 14.8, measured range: 12.8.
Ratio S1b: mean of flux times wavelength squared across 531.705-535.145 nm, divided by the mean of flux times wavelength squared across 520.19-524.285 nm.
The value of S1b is 1.19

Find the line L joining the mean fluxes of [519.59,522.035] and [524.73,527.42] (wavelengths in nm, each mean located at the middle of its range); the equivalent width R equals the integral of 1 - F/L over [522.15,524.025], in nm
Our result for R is -0.36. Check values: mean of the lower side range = 12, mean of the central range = 15.1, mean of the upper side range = 13.6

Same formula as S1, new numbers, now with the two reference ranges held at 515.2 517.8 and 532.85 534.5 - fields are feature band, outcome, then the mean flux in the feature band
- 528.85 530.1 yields -0.14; 15.7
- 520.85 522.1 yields -0.23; 13.6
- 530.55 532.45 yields -0.38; 17.8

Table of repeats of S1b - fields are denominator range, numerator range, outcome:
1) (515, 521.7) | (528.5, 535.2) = 1.68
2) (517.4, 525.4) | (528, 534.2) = 1.32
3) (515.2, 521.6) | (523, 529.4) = 1.55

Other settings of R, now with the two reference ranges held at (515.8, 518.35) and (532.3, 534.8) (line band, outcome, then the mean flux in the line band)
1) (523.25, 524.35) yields -0.47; 16.5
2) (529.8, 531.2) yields -0.31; 17.1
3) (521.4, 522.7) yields -0.50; 15.1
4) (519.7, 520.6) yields -0.14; 11.8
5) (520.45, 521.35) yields 0.13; 8.97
